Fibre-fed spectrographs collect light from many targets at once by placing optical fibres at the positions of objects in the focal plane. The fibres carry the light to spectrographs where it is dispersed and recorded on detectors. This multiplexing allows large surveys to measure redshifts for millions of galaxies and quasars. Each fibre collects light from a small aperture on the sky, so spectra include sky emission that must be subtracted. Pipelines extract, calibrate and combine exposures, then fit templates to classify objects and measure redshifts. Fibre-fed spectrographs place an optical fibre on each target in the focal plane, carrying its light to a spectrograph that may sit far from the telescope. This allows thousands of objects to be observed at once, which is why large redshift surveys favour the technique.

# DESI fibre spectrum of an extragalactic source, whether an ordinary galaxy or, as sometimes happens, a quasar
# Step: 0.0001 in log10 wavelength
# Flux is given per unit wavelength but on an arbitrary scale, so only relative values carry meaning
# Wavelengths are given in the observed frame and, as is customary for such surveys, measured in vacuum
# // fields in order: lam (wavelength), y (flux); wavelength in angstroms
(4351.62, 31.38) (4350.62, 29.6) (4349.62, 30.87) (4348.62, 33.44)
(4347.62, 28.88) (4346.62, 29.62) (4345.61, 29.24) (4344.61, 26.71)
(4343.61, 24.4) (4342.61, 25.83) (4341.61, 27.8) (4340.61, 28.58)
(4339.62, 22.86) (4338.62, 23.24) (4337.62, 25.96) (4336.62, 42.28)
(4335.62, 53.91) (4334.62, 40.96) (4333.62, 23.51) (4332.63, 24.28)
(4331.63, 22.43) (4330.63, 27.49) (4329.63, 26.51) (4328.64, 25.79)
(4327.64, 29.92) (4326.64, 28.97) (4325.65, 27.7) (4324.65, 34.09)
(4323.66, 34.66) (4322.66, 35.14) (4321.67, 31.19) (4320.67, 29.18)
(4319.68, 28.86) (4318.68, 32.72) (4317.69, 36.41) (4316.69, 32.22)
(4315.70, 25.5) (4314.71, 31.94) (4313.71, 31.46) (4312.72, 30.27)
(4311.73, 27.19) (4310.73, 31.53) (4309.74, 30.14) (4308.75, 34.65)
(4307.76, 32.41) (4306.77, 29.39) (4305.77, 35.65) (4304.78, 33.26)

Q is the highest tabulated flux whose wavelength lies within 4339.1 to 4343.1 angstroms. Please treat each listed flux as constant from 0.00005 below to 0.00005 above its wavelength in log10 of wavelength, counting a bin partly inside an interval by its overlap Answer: 28.58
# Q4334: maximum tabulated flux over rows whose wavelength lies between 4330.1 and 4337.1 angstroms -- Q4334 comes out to 53.91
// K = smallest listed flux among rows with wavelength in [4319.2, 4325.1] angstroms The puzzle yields 28.86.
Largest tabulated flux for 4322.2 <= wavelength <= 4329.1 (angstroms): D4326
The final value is 35.14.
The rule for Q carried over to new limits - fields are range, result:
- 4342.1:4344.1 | 25.83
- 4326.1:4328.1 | 29.92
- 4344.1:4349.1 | 33.44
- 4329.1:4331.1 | 27.49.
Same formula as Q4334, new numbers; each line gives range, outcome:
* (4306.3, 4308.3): 32.41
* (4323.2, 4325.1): 34.66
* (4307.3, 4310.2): 34.65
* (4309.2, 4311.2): 31.53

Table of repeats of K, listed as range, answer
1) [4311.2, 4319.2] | 25.5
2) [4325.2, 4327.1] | 27.7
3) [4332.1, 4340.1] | 22.86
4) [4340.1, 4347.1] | 24.4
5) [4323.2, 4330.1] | 25.79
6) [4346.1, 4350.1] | 28.88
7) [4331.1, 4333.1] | 22.43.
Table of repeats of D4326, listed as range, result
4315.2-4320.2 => 36.41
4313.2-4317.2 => 32.22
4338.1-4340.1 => 23.24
